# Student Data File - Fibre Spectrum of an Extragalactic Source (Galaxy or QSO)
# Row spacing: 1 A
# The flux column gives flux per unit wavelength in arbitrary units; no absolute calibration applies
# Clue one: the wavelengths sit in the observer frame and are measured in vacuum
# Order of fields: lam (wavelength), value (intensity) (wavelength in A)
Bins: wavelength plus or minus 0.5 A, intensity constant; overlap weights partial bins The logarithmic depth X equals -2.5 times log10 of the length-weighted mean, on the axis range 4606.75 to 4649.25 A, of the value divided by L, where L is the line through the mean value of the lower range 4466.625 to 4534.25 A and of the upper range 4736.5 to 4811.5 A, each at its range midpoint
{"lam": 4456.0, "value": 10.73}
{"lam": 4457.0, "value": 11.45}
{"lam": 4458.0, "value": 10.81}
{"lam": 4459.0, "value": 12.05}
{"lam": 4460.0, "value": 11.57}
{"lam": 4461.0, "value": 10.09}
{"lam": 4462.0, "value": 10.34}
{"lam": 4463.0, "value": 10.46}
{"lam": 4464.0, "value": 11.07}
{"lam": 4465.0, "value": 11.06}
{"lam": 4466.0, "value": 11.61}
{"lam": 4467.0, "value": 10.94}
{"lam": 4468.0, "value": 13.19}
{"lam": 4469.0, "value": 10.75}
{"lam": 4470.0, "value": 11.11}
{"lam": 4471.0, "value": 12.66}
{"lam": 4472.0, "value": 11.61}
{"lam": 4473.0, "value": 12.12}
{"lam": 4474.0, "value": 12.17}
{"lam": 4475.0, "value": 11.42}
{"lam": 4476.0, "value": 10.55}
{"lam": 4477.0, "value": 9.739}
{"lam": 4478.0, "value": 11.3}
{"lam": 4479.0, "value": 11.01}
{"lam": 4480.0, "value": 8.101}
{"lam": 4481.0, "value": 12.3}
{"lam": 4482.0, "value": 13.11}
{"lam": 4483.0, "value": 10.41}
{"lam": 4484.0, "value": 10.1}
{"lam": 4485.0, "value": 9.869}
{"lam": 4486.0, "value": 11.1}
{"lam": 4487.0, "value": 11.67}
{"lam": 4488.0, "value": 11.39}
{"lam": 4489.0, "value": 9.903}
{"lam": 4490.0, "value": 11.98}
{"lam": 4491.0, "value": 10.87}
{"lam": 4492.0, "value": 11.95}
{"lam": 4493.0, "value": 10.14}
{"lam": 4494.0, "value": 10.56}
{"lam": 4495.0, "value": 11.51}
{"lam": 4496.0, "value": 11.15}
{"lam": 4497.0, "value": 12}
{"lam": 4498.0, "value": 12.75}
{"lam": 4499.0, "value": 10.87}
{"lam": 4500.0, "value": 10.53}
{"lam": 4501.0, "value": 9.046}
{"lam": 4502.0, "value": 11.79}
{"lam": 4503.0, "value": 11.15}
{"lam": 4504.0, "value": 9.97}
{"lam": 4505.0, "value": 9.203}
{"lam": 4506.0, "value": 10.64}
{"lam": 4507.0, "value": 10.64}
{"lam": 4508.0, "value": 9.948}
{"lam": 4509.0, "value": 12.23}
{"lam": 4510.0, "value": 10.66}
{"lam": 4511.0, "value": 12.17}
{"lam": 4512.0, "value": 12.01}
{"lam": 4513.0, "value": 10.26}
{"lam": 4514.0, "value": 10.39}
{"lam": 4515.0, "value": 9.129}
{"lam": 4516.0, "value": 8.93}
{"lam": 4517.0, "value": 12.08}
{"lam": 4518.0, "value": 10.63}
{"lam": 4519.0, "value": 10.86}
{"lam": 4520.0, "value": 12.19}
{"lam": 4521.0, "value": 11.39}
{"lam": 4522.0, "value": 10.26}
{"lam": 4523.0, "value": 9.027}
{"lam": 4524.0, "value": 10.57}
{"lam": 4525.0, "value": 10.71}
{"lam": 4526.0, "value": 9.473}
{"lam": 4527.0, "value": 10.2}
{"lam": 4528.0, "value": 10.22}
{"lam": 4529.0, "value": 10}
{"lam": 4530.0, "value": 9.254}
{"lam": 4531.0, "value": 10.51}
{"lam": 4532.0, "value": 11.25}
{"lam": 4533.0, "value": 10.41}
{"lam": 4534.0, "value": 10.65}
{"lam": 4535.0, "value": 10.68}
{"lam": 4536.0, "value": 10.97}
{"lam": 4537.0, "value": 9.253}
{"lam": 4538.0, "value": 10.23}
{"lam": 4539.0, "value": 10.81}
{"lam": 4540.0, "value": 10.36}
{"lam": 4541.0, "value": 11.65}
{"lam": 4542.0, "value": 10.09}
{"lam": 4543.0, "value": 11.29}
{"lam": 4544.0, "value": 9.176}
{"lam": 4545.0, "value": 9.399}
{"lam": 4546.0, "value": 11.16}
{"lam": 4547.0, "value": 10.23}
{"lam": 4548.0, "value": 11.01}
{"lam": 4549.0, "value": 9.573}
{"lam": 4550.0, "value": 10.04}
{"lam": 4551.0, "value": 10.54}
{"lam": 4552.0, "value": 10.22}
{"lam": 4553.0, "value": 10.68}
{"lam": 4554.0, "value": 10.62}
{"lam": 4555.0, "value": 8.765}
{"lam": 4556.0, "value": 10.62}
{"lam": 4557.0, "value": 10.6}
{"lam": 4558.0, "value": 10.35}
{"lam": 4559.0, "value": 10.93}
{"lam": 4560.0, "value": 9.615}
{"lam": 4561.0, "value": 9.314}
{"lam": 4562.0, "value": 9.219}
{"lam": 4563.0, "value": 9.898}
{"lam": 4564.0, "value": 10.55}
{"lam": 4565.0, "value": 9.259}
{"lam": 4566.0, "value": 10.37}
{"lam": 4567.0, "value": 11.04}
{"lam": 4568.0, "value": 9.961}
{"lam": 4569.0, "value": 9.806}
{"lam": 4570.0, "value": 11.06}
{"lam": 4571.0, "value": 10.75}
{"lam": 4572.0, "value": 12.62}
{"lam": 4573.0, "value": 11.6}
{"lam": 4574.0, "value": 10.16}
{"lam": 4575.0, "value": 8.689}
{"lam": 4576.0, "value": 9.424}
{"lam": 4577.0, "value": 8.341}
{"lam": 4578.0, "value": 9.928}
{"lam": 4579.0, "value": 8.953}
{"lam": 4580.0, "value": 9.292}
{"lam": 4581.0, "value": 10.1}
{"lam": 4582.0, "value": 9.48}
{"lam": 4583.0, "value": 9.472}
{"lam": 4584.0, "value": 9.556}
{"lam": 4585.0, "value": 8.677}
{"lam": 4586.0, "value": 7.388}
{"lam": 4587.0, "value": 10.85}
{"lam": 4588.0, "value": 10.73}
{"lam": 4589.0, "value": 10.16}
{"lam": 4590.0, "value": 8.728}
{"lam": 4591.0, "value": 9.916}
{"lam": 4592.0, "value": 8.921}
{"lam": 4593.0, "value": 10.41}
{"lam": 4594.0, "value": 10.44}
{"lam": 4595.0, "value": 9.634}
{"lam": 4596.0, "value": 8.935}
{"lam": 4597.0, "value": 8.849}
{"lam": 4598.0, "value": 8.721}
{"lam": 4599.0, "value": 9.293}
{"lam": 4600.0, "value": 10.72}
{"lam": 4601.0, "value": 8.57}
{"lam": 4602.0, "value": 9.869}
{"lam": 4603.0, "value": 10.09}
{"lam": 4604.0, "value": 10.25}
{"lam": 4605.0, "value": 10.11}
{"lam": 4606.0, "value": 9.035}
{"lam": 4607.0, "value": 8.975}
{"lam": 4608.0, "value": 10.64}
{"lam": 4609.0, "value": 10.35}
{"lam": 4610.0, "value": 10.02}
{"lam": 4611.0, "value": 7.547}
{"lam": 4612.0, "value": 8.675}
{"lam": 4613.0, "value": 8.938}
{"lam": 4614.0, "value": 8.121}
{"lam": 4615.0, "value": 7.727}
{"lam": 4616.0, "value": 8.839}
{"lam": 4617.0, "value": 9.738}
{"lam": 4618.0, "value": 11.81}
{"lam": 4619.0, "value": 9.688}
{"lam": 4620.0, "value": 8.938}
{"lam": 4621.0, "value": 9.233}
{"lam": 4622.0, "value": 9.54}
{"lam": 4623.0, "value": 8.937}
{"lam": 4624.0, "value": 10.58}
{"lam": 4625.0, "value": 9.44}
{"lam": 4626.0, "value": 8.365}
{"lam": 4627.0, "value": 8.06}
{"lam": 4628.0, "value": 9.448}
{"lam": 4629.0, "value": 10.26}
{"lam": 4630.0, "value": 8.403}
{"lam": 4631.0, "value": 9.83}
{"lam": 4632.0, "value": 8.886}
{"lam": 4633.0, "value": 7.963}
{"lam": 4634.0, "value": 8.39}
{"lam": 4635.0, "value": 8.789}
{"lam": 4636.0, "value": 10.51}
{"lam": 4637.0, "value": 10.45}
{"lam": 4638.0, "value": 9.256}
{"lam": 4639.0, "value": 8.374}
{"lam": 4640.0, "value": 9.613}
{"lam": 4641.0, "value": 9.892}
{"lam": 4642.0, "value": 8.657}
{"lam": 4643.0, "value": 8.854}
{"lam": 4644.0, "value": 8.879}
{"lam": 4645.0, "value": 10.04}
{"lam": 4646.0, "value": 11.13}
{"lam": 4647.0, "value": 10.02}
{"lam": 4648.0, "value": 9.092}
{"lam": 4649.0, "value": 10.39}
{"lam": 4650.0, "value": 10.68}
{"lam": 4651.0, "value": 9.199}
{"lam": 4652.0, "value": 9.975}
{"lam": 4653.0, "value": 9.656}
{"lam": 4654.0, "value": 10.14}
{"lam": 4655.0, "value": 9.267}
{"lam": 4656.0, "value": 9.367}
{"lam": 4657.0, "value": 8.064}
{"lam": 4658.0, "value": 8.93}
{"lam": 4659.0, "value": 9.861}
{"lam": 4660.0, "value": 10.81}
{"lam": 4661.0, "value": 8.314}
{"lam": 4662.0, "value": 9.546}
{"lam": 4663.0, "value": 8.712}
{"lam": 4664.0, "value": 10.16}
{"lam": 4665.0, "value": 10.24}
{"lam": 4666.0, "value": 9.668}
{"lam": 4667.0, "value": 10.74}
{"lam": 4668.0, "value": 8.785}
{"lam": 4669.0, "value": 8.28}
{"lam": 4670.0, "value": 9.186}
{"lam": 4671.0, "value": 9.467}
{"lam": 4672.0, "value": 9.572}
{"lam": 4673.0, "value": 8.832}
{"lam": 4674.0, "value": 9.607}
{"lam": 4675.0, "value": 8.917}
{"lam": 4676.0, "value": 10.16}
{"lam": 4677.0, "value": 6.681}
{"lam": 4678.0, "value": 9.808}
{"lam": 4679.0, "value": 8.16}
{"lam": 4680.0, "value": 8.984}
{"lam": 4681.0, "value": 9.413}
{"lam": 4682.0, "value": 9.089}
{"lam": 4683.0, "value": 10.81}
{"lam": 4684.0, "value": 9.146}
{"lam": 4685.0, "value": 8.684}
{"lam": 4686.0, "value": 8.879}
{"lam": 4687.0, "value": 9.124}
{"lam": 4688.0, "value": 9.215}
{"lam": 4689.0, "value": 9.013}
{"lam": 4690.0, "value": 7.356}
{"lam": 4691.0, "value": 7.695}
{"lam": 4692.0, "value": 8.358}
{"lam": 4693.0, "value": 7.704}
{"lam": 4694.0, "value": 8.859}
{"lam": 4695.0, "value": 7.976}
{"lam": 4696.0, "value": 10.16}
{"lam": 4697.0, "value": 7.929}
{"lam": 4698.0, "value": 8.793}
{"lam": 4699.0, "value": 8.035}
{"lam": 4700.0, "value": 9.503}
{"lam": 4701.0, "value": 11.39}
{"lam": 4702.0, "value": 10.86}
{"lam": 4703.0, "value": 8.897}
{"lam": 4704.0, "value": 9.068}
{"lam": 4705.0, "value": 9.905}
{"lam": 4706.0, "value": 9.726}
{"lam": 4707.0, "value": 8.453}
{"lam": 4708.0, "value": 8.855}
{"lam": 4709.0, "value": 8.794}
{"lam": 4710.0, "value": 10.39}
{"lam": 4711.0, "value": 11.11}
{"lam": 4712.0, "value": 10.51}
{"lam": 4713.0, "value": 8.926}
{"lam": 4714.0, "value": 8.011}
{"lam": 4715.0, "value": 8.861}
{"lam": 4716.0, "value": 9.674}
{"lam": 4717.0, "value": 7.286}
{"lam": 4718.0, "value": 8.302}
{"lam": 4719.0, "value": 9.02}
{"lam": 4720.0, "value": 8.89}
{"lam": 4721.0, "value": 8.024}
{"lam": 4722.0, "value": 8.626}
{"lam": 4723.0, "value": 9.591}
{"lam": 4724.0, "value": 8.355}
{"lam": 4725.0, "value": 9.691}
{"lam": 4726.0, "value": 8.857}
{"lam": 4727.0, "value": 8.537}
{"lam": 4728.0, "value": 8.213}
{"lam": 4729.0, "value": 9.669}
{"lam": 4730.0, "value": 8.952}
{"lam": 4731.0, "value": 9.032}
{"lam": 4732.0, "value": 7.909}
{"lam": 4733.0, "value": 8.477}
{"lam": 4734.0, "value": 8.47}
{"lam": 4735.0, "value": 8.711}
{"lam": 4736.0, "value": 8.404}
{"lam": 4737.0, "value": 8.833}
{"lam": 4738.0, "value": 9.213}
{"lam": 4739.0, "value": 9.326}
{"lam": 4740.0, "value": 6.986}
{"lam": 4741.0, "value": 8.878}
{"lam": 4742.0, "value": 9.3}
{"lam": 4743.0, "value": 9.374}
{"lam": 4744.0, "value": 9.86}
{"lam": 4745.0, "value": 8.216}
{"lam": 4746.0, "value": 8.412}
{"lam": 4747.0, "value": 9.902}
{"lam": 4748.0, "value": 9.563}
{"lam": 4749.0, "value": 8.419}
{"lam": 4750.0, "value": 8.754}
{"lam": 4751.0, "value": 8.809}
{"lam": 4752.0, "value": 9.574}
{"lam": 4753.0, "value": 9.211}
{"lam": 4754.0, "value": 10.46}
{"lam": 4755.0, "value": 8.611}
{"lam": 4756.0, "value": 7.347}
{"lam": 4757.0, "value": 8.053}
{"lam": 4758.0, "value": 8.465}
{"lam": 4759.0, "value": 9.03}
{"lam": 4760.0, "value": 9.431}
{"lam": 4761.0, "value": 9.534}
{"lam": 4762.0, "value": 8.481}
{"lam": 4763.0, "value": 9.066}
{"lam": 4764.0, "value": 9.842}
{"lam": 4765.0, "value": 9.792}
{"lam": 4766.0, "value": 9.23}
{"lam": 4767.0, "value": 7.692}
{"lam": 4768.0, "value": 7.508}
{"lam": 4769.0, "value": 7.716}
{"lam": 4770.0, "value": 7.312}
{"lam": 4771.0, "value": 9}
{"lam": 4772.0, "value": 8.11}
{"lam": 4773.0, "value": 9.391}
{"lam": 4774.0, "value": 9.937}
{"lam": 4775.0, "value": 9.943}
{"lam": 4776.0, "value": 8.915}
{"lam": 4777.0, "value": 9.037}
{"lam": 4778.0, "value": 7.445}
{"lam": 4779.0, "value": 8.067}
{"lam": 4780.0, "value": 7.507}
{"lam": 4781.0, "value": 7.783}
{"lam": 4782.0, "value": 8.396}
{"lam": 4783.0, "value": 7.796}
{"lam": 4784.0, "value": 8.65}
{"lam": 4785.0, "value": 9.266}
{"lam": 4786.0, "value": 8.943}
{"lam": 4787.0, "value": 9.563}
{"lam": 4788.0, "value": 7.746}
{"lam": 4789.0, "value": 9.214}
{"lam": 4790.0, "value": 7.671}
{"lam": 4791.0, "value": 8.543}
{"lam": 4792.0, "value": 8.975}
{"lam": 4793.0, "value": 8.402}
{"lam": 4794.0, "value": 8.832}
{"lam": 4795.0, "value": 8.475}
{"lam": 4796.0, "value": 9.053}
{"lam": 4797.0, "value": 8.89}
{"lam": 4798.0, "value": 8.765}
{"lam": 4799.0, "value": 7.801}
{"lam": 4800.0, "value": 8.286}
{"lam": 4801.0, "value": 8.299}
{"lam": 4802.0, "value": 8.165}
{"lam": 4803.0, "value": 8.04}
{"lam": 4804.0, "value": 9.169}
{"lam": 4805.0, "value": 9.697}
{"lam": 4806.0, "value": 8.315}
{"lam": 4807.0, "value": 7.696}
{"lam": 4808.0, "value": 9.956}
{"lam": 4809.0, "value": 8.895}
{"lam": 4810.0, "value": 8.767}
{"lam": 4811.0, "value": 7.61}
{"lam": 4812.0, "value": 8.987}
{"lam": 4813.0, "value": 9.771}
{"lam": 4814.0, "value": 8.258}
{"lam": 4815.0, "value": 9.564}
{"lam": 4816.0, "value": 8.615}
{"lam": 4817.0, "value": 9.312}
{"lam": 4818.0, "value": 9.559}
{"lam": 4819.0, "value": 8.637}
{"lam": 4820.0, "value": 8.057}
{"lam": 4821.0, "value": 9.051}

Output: 0.06 mag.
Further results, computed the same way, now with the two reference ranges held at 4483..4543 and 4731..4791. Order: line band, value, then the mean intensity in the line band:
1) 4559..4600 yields 0.04 mag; 9.78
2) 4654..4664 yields 0.03 mag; 9.3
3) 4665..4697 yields 0.04 mag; 8.98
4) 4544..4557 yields 0.02 mag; 10.2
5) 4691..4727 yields 0.01 mag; 9.04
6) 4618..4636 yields 0.06 mag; 9.22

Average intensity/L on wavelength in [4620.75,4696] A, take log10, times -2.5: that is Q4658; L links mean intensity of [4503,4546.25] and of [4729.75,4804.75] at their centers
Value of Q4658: 0.03 mag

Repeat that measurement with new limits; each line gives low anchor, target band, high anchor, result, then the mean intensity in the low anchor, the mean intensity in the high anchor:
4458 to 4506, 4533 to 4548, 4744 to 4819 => 0.017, 11.1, 8.73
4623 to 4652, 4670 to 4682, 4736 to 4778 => 0.021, 9.41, 8.87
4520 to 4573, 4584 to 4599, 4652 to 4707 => 0.056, 10.3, 9.18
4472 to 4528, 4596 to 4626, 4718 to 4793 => 0.060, 10.8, 8.75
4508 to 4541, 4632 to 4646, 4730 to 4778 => 0.050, 10.6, 8.83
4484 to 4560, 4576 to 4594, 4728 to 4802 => 0.068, 10.6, 8.71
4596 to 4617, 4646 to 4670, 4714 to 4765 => -0.055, 9.27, 8.85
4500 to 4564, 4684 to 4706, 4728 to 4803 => 0.032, 10.4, 8.7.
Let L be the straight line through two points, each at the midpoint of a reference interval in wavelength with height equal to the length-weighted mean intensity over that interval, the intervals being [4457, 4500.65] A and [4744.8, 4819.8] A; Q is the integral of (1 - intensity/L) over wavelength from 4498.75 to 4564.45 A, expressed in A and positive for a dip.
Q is 1.99 A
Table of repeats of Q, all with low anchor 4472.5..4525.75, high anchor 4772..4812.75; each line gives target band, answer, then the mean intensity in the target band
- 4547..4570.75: 0.52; 10.2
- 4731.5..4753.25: 0.39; 8.84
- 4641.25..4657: 0.13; 9.64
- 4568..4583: 0.43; 9.99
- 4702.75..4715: -0.15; 9.38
